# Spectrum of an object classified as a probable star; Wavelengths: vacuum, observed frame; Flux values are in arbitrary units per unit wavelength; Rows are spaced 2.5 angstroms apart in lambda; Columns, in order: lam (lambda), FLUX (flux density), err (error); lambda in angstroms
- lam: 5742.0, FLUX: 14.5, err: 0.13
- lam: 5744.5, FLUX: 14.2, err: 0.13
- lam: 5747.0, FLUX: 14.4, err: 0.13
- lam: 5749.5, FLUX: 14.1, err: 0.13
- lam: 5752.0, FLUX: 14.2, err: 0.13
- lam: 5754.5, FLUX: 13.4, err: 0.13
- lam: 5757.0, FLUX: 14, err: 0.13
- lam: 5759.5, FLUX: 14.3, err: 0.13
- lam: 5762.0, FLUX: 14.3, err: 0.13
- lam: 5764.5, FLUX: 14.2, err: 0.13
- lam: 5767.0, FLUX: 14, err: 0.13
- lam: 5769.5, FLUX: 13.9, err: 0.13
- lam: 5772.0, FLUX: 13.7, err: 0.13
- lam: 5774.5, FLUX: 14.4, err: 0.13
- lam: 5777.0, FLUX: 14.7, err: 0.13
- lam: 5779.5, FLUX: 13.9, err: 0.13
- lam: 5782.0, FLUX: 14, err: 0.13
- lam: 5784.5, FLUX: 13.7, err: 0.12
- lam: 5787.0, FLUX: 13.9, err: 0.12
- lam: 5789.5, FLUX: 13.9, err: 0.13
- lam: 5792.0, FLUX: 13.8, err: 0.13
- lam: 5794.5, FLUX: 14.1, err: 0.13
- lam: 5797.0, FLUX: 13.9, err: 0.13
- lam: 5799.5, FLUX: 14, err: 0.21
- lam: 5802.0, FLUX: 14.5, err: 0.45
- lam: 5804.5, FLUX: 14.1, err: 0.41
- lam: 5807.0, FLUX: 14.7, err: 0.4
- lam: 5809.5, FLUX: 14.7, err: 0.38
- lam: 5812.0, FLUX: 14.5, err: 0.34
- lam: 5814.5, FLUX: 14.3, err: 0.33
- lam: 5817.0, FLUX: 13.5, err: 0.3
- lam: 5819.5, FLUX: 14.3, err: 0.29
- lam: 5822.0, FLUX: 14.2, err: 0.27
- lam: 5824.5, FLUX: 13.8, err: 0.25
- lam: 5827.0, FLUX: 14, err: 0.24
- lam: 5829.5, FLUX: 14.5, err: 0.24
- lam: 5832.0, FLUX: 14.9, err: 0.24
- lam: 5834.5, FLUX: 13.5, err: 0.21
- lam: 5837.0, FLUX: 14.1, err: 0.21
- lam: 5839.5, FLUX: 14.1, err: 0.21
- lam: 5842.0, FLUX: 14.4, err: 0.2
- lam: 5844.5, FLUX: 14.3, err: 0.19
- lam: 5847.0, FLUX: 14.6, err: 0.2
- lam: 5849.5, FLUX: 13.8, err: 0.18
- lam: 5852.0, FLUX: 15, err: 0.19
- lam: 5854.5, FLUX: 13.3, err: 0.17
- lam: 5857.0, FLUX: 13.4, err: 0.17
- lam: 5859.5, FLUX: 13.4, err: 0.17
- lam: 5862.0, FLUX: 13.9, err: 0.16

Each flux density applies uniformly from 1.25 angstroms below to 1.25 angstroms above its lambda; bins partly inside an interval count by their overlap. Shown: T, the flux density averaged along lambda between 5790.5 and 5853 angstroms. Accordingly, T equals 14.2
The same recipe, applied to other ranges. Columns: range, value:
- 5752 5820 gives 14.1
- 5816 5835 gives 14.1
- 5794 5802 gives 14.1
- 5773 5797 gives 14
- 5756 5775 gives 14.1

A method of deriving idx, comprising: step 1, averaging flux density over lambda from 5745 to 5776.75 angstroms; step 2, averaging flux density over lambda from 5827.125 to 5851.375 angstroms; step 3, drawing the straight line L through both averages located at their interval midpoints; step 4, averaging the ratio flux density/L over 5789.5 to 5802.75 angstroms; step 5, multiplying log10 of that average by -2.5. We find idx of 0.01 mag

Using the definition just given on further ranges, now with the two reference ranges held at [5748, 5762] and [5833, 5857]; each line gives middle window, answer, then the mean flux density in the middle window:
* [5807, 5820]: -0.017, 14.3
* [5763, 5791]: 0.002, 14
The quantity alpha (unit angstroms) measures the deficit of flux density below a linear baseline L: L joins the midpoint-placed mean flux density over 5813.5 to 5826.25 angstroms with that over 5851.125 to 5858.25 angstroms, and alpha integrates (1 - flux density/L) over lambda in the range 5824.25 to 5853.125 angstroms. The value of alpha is -0.7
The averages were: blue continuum 14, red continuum 13.8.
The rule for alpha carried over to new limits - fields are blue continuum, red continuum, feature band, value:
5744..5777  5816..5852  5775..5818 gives 0.0 angstroms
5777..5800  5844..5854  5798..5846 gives -0.2 angstroms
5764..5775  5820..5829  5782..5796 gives 0.1 angstroms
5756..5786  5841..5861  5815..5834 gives -0.1 angstroms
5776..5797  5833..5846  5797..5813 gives -0.4 angstroms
